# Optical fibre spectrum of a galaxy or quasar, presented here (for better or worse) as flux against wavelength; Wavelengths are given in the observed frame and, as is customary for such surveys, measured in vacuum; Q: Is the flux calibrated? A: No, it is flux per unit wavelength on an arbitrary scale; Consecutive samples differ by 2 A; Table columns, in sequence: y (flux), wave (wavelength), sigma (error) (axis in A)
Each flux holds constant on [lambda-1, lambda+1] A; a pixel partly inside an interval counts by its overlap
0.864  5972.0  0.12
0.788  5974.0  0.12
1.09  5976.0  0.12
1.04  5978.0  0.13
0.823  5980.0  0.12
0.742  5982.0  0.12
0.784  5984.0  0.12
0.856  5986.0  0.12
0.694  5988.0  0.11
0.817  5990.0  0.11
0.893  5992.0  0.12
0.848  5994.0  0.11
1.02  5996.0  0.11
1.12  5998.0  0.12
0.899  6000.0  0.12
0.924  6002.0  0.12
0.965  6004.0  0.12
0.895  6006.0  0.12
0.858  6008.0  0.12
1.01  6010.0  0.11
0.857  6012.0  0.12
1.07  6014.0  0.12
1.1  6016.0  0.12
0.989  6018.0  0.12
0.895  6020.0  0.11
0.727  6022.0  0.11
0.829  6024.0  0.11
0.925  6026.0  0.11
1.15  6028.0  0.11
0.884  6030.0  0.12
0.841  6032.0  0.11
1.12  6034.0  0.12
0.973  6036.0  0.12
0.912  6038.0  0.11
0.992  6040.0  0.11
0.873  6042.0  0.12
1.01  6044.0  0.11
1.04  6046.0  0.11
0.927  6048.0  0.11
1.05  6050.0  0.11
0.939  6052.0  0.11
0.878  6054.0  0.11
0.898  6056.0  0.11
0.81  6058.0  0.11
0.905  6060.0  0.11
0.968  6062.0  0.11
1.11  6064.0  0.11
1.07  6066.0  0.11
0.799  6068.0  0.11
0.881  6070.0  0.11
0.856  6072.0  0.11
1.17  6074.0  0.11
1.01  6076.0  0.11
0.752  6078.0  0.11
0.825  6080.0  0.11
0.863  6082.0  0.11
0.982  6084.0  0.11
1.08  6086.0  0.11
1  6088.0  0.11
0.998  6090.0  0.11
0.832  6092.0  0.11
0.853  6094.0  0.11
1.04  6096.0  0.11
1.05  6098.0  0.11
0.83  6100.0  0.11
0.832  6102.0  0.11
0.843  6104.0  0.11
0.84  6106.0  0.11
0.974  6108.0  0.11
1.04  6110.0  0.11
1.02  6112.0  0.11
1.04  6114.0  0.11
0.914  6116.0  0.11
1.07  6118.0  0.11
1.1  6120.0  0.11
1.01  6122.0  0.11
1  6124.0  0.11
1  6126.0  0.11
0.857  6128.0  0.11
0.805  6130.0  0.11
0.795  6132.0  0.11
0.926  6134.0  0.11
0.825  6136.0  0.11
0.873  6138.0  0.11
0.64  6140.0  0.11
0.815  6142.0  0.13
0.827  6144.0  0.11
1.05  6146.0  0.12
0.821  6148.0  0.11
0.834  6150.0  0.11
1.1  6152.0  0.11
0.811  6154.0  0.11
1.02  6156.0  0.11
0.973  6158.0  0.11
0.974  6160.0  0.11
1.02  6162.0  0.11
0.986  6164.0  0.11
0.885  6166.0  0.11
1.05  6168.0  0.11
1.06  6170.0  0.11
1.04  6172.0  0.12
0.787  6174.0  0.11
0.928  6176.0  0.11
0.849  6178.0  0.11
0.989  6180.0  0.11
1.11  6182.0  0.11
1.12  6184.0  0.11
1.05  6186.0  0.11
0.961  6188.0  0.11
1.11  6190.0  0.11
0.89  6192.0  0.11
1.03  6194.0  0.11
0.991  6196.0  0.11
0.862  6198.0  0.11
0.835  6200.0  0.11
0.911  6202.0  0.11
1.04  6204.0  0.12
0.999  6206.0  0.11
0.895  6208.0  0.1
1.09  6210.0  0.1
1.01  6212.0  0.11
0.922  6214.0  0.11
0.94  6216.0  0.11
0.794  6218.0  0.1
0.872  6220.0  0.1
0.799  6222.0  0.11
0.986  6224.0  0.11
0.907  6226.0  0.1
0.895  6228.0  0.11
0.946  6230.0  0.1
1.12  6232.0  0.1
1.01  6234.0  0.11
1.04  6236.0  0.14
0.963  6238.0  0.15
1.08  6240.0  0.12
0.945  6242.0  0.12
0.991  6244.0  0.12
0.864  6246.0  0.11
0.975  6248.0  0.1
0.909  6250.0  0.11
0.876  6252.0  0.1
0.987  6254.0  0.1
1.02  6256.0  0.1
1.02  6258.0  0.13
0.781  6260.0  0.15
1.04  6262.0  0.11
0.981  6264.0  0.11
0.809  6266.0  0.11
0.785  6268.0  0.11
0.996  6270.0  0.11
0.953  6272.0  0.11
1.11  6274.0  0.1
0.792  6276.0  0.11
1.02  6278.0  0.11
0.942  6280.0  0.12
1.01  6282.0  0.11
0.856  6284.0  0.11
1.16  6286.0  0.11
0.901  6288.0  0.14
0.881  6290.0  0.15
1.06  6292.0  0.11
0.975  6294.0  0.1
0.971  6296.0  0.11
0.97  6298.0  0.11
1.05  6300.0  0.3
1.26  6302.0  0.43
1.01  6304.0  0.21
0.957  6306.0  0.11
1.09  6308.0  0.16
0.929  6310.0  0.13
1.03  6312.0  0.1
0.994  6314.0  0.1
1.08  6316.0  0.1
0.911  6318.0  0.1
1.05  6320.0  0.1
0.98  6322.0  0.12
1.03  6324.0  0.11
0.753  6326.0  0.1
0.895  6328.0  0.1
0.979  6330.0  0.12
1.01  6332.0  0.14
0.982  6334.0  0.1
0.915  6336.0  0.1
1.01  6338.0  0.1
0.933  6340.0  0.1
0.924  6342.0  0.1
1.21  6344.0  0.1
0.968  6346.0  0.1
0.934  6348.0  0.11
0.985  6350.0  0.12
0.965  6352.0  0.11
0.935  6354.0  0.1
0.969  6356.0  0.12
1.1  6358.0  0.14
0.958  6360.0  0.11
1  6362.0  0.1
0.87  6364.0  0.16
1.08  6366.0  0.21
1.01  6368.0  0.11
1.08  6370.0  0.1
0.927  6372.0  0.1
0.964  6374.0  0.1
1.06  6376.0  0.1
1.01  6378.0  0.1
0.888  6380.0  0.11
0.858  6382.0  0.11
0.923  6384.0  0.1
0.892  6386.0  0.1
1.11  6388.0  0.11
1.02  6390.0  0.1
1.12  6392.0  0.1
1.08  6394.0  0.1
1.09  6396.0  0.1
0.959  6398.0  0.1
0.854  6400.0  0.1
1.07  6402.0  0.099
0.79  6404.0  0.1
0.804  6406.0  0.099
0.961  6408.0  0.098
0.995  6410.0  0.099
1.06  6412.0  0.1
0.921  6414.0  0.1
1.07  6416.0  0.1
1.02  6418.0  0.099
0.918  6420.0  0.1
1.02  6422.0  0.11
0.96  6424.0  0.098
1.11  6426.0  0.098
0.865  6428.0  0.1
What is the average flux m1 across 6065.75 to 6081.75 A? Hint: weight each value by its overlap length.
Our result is 0.911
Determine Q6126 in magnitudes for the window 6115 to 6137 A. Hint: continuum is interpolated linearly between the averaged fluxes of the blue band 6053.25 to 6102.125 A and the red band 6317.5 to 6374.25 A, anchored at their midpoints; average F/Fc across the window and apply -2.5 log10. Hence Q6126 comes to 0.01 mag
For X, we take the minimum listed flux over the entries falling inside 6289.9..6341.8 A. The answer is 0.753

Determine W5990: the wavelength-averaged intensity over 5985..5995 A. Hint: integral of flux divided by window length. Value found 0.822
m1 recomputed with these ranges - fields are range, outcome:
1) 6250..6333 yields 0.972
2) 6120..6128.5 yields 0.989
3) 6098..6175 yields 0.93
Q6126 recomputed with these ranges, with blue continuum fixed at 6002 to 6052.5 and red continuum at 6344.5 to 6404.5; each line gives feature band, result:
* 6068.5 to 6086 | 0.04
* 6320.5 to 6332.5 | 0.04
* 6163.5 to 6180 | 0.02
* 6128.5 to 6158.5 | 0.11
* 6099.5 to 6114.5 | 0.04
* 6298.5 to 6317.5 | -0.06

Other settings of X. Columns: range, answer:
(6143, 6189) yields 0.787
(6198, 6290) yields 0.781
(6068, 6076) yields 0.799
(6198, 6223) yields 0.794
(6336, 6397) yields 0.858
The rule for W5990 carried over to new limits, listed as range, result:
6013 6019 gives 1.05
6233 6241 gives 1.02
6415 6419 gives 1.04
